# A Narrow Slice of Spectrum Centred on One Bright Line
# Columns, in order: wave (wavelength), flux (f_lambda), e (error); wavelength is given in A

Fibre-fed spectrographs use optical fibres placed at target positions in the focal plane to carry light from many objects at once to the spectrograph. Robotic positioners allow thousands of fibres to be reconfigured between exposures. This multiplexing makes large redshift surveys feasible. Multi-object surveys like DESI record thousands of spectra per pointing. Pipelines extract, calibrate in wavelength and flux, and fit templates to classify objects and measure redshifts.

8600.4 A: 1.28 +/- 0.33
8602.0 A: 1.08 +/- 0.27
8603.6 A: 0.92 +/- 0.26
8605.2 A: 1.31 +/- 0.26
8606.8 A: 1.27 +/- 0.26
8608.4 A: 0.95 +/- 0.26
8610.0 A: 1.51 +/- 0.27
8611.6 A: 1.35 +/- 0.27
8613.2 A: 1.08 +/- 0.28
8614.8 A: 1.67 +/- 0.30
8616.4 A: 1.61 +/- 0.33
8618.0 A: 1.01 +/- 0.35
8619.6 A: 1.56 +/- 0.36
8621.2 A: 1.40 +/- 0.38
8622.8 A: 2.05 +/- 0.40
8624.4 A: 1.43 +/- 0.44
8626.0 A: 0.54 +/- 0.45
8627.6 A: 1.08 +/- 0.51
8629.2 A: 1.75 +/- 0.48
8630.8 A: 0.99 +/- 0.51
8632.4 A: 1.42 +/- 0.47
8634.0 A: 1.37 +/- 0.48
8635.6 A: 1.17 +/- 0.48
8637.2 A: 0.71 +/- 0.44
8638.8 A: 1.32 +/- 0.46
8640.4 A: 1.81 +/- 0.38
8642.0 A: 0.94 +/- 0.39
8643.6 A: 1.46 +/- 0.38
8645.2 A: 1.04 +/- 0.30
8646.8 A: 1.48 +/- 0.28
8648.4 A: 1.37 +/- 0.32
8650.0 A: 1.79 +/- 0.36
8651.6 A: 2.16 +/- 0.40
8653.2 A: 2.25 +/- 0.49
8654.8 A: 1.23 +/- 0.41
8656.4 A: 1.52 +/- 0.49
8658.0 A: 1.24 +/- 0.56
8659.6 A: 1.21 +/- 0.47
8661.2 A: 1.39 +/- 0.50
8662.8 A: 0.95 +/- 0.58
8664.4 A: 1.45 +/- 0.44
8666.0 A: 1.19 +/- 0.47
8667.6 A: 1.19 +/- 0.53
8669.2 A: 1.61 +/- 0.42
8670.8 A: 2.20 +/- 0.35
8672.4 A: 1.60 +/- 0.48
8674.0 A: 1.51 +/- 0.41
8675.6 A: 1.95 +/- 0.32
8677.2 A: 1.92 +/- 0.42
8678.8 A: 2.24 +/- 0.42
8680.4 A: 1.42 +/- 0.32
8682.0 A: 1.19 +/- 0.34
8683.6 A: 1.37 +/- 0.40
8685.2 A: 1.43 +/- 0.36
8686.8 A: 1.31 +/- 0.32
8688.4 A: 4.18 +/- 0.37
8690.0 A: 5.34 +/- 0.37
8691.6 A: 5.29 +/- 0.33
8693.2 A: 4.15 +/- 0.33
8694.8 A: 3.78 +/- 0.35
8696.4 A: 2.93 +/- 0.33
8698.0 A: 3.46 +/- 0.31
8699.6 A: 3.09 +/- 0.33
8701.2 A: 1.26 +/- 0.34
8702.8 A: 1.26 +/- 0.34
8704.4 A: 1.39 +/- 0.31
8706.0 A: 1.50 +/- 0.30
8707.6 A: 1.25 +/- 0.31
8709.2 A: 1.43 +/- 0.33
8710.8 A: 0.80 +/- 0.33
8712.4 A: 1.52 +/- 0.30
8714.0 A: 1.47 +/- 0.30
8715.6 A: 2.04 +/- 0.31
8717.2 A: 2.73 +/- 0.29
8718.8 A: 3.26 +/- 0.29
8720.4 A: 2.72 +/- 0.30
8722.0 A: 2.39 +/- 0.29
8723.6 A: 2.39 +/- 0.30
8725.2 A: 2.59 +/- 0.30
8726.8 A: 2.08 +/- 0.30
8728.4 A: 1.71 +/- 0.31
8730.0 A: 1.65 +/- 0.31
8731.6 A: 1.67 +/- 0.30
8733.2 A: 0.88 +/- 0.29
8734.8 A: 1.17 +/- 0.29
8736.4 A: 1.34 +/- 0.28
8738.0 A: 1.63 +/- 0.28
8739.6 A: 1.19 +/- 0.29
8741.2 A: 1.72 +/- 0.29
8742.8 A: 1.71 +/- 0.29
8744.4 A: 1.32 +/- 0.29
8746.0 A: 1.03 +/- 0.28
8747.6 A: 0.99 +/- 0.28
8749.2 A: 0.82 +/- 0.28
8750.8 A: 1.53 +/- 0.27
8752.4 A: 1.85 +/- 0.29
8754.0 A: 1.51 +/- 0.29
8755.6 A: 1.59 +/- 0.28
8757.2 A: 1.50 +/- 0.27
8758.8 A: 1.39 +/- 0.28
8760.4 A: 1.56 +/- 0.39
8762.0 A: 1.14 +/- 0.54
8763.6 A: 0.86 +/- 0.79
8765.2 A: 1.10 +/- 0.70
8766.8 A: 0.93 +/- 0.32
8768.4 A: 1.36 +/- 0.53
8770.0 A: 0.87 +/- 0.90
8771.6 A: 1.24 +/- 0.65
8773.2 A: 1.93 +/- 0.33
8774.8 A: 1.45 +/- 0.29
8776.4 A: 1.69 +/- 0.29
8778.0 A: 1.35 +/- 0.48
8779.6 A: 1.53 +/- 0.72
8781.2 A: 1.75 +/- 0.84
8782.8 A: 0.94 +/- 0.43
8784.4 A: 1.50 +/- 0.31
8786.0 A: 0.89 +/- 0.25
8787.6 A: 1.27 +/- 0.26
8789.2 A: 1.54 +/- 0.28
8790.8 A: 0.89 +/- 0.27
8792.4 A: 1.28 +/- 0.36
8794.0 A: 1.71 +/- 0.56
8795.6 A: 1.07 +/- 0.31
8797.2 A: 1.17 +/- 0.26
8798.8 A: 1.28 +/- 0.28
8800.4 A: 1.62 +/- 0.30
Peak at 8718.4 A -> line [N II] 6583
